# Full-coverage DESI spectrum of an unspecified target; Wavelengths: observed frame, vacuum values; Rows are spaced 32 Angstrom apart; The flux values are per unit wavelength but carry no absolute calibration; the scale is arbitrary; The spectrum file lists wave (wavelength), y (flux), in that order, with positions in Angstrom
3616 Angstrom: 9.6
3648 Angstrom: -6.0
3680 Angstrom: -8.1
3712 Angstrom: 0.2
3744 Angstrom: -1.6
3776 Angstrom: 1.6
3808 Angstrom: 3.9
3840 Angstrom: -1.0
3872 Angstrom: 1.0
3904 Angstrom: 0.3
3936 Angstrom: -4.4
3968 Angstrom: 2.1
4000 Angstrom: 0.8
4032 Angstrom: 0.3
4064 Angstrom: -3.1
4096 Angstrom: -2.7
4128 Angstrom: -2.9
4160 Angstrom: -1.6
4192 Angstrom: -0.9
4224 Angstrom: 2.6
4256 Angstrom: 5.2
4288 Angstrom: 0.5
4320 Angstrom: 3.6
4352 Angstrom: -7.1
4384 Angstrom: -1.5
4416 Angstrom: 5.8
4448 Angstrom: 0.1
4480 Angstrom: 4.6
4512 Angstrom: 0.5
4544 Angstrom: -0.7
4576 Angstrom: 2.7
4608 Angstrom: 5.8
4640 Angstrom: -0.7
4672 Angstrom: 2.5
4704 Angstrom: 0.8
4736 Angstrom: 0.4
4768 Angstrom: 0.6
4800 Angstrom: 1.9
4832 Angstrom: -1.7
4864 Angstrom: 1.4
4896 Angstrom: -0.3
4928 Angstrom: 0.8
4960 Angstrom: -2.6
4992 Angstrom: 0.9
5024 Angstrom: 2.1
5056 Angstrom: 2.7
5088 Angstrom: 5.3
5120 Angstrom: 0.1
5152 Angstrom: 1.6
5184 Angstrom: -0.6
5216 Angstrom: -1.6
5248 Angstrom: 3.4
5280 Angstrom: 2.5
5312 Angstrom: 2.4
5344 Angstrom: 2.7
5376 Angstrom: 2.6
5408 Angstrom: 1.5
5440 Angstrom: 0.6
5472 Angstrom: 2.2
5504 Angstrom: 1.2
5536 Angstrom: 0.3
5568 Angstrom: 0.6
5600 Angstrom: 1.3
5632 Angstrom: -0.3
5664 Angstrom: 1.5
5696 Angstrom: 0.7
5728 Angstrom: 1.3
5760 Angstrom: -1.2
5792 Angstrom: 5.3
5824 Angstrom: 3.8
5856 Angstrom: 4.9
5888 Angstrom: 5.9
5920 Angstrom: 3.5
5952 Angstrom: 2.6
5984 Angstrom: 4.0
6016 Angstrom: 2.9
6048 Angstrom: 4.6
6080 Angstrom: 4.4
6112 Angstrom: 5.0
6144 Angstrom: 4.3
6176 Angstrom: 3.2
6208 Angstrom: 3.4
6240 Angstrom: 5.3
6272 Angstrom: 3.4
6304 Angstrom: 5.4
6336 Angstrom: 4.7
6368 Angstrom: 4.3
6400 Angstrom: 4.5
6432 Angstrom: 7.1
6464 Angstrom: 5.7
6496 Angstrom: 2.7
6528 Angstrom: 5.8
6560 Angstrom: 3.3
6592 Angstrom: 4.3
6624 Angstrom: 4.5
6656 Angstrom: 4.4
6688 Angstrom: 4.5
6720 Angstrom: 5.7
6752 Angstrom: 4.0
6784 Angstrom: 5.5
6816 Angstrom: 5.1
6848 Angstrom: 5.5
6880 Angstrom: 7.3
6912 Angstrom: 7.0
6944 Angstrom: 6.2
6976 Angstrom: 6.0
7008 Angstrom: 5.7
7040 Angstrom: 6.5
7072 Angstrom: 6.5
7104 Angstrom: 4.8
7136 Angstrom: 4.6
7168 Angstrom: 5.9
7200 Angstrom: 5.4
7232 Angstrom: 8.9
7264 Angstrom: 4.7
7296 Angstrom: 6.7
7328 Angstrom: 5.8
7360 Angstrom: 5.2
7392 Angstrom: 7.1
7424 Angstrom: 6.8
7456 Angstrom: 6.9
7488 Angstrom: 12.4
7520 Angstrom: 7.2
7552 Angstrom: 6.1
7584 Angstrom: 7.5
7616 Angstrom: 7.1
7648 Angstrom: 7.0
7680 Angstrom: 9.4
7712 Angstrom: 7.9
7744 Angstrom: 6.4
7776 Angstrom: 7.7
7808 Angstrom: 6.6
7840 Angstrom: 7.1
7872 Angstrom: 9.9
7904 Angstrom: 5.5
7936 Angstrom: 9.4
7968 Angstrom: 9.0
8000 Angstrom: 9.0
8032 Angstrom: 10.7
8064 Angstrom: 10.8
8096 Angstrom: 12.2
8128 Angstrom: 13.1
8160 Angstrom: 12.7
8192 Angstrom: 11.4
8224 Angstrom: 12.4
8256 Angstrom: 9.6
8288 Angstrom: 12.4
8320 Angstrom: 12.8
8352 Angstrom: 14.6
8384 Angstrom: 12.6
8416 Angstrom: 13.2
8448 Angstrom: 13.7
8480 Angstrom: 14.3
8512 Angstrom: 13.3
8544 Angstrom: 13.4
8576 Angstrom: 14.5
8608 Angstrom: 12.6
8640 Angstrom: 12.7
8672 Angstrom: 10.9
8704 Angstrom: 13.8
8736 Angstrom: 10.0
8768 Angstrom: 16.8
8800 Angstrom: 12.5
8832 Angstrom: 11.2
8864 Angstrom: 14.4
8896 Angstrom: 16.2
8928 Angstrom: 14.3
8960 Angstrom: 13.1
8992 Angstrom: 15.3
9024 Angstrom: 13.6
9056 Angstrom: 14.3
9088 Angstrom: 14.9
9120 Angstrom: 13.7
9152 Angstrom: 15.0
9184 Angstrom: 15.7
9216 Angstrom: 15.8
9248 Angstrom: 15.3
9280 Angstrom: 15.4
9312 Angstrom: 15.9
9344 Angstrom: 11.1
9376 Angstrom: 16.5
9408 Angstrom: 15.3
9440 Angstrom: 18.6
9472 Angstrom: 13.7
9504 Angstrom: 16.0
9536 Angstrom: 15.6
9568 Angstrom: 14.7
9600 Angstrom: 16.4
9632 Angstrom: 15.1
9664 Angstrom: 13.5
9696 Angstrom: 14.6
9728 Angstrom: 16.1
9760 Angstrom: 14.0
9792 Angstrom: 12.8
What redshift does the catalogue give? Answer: 1.012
